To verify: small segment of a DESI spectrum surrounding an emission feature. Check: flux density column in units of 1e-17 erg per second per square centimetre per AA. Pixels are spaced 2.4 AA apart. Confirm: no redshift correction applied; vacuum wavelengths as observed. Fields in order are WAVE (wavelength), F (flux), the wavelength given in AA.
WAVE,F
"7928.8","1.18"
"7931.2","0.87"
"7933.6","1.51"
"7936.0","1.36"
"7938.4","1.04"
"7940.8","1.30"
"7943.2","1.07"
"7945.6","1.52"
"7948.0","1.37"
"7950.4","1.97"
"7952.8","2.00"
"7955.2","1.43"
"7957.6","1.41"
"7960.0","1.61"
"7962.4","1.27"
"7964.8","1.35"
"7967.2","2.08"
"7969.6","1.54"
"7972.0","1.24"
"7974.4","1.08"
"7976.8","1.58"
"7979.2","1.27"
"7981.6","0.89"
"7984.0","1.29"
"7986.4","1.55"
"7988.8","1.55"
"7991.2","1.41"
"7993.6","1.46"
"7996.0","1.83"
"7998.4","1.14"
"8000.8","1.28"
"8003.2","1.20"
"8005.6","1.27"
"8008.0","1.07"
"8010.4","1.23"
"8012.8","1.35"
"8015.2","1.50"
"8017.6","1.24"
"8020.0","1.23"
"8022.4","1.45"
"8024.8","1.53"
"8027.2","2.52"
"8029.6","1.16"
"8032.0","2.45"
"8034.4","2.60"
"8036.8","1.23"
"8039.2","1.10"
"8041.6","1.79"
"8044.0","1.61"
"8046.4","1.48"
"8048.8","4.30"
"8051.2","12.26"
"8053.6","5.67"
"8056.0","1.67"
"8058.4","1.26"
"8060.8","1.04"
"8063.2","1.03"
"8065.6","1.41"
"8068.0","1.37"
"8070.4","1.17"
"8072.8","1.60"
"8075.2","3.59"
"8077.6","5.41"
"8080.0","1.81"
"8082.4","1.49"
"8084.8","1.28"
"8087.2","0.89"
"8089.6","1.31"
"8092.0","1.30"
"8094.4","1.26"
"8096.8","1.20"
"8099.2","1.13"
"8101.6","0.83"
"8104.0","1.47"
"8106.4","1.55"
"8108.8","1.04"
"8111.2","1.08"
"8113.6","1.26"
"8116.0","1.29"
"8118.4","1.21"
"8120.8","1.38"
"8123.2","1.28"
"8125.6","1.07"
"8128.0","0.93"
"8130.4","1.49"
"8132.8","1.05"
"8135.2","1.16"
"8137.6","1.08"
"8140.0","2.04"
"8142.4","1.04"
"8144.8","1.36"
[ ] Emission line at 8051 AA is Halpha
